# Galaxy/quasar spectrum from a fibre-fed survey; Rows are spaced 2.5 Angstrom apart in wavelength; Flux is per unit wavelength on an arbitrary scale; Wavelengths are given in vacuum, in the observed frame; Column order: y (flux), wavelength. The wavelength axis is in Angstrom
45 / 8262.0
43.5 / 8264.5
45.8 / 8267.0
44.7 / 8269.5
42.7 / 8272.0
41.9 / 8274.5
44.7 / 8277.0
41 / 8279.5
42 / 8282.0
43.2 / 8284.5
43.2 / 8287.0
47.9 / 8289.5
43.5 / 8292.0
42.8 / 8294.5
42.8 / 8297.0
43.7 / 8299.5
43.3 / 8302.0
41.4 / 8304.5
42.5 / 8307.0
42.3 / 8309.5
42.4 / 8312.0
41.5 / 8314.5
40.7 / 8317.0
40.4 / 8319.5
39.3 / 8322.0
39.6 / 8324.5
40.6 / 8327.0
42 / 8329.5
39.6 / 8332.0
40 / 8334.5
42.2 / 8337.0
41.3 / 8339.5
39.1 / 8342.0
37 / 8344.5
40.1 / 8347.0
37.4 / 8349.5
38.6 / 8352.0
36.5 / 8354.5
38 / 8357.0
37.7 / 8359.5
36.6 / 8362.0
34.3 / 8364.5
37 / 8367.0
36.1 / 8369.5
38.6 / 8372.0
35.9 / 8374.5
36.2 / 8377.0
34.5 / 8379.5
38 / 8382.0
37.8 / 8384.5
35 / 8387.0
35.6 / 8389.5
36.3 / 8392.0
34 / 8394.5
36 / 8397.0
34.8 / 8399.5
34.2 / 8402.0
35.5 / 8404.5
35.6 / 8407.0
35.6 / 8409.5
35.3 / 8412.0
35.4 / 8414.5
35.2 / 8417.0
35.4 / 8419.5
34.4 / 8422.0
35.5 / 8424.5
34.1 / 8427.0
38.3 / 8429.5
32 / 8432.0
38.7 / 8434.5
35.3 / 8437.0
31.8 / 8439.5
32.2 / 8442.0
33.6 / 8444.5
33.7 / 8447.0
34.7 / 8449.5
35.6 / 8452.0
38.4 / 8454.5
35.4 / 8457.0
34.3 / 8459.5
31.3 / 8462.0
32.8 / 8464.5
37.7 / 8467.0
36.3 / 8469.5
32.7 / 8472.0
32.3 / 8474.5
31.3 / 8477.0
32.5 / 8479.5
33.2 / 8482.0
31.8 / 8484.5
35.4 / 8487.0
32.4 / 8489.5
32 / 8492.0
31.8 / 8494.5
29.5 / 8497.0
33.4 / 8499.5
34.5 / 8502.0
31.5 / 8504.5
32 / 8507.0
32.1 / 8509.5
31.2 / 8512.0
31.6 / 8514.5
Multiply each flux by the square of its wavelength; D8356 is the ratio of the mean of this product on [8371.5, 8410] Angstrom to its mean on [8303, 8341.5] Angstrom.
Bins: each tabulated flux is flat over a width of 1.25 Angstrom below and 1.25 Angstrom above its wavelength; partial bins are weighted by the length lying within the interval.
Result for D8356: 0.89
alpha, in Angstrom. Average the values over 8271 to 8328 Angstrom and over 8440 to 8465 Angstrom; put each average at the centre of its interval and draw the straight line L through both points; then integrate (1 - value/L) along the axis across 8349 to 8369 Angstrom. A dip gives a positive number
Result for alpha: 1.12 Angstrom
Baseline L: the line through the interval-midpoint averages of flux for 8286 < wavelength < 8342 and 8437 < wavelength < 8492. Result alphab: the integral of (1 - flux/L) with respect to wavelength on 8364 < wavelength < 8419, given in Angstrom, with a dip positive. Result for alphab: 2.8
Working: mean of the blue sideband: 41.9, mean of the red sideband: 33.8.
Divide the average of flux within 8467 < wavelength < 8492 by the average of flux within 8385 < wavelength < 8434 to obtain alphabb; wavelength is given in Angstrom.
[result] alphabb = 0.9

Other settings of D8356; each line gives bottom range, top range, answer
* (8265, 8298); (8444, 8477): 0.82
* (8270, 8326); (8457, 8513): 0.81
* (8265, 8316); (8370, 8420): 0.85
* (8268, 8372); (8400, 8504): 0.87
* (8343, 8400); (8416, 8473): 0.97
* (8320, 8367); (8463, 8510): 0.88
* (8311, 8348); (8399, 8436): 0.89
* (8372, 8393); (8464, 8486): 0.94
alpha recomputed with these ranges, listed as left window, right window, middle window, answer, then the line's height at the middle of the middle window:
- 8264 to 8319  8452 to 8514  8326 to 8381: 2.4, 39.8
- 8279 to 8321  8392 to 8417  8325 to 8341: -0.2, 40.3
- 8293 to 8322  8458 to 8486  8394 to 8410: 0.8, 37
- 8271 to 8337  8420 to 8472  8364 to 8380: 1.0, 38.6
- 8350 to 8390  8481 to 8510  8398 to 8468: -0.6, 34.6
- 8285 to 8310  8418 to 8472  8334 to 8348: 0.3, 40.8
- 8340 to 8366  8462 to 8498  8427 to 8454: -0.2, 34.4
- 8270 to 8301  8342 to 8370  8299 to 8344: -1.0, 40.3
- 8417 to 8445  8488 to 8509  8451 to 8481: -0.7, 33.4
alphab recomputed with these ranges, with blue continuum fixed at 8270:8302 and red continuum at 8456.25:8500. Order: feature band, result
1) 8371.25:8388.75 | 0.8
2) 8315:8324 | 0.3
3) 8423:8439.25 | 0.1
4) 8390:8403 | 0.8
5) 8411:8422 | 0.3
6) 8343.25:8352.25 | 0.4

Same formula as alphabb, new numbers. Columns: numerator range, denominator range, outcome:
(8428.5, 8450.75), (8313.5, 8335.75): 0.85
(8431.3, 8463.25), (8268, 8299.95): 0.79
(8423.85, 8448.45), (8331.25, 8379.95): 0.91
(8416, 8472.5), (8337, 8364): 0.91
